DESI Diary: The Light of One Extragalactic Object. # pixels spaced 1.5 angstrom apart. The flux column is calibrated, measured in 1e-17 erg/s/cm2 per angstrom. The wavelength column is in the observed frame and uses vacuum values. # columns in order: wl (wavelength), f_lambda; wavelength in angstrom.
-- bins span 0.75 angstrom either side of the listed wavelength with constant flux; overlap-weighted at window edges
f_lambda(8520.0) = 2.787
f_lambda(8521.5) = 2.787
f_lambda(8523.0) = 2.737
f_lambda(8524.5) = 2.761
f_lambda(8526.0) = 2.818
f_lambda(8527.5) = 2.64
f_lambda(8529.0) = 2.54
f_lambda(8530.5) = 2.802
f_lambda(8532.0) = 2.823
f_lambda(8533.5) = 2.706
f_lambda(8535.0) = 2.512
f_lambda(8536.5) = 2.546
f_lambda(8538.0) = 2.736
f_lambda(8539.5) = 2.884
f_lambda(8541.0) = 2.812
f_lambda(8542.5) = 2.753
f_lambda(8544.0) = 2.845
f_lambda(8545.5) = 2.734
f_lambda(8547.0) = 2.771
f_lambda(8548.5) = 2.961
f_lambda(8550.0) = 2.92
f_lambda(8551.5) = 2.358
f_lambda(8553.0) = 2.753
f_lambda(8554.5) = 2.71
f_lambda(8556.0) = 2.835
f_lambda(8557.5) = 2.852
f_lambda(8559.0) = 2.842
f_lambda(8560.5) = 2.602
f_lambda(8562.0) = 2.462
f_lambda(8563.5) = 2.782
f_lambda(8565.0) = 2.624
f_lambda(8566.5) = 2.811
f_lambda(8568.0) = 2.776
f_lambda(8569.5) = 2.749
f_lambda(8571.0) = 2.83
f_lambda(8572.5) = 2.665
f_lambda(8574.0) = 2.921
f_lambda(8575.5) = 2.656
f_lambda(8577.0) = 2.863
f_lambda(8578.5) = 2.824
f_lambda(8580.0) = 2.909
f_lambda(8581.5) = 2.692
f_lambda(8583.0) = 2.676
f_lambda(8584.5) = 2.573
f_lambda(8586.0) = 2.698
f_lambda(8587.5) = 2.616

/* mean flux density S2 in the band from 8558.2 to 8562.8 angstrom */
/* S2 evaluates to 2.64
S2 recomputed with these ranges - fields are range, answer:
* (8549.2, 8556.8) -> 2.72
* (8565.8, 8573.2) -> 2.77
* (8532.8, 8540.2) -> 2.68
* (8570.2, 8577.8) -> 2.79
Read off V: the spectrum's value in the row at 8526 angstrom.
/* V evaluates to 2.818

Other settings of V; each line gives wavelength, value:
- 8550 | 2.92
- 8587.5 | 2.616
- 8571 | 2.83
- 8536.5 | 2.546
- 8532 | 2.823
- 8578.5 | 2.824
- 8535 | 2.512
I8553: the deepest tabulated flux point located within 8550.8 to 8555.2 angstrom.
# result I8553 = 2.358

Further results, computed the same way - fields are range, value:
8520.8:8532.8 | 2.54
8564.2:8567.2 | 2.624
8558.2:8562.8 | 2.462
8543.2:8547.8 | 2.734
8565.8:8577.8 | 2.656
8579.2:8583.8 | 2.676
